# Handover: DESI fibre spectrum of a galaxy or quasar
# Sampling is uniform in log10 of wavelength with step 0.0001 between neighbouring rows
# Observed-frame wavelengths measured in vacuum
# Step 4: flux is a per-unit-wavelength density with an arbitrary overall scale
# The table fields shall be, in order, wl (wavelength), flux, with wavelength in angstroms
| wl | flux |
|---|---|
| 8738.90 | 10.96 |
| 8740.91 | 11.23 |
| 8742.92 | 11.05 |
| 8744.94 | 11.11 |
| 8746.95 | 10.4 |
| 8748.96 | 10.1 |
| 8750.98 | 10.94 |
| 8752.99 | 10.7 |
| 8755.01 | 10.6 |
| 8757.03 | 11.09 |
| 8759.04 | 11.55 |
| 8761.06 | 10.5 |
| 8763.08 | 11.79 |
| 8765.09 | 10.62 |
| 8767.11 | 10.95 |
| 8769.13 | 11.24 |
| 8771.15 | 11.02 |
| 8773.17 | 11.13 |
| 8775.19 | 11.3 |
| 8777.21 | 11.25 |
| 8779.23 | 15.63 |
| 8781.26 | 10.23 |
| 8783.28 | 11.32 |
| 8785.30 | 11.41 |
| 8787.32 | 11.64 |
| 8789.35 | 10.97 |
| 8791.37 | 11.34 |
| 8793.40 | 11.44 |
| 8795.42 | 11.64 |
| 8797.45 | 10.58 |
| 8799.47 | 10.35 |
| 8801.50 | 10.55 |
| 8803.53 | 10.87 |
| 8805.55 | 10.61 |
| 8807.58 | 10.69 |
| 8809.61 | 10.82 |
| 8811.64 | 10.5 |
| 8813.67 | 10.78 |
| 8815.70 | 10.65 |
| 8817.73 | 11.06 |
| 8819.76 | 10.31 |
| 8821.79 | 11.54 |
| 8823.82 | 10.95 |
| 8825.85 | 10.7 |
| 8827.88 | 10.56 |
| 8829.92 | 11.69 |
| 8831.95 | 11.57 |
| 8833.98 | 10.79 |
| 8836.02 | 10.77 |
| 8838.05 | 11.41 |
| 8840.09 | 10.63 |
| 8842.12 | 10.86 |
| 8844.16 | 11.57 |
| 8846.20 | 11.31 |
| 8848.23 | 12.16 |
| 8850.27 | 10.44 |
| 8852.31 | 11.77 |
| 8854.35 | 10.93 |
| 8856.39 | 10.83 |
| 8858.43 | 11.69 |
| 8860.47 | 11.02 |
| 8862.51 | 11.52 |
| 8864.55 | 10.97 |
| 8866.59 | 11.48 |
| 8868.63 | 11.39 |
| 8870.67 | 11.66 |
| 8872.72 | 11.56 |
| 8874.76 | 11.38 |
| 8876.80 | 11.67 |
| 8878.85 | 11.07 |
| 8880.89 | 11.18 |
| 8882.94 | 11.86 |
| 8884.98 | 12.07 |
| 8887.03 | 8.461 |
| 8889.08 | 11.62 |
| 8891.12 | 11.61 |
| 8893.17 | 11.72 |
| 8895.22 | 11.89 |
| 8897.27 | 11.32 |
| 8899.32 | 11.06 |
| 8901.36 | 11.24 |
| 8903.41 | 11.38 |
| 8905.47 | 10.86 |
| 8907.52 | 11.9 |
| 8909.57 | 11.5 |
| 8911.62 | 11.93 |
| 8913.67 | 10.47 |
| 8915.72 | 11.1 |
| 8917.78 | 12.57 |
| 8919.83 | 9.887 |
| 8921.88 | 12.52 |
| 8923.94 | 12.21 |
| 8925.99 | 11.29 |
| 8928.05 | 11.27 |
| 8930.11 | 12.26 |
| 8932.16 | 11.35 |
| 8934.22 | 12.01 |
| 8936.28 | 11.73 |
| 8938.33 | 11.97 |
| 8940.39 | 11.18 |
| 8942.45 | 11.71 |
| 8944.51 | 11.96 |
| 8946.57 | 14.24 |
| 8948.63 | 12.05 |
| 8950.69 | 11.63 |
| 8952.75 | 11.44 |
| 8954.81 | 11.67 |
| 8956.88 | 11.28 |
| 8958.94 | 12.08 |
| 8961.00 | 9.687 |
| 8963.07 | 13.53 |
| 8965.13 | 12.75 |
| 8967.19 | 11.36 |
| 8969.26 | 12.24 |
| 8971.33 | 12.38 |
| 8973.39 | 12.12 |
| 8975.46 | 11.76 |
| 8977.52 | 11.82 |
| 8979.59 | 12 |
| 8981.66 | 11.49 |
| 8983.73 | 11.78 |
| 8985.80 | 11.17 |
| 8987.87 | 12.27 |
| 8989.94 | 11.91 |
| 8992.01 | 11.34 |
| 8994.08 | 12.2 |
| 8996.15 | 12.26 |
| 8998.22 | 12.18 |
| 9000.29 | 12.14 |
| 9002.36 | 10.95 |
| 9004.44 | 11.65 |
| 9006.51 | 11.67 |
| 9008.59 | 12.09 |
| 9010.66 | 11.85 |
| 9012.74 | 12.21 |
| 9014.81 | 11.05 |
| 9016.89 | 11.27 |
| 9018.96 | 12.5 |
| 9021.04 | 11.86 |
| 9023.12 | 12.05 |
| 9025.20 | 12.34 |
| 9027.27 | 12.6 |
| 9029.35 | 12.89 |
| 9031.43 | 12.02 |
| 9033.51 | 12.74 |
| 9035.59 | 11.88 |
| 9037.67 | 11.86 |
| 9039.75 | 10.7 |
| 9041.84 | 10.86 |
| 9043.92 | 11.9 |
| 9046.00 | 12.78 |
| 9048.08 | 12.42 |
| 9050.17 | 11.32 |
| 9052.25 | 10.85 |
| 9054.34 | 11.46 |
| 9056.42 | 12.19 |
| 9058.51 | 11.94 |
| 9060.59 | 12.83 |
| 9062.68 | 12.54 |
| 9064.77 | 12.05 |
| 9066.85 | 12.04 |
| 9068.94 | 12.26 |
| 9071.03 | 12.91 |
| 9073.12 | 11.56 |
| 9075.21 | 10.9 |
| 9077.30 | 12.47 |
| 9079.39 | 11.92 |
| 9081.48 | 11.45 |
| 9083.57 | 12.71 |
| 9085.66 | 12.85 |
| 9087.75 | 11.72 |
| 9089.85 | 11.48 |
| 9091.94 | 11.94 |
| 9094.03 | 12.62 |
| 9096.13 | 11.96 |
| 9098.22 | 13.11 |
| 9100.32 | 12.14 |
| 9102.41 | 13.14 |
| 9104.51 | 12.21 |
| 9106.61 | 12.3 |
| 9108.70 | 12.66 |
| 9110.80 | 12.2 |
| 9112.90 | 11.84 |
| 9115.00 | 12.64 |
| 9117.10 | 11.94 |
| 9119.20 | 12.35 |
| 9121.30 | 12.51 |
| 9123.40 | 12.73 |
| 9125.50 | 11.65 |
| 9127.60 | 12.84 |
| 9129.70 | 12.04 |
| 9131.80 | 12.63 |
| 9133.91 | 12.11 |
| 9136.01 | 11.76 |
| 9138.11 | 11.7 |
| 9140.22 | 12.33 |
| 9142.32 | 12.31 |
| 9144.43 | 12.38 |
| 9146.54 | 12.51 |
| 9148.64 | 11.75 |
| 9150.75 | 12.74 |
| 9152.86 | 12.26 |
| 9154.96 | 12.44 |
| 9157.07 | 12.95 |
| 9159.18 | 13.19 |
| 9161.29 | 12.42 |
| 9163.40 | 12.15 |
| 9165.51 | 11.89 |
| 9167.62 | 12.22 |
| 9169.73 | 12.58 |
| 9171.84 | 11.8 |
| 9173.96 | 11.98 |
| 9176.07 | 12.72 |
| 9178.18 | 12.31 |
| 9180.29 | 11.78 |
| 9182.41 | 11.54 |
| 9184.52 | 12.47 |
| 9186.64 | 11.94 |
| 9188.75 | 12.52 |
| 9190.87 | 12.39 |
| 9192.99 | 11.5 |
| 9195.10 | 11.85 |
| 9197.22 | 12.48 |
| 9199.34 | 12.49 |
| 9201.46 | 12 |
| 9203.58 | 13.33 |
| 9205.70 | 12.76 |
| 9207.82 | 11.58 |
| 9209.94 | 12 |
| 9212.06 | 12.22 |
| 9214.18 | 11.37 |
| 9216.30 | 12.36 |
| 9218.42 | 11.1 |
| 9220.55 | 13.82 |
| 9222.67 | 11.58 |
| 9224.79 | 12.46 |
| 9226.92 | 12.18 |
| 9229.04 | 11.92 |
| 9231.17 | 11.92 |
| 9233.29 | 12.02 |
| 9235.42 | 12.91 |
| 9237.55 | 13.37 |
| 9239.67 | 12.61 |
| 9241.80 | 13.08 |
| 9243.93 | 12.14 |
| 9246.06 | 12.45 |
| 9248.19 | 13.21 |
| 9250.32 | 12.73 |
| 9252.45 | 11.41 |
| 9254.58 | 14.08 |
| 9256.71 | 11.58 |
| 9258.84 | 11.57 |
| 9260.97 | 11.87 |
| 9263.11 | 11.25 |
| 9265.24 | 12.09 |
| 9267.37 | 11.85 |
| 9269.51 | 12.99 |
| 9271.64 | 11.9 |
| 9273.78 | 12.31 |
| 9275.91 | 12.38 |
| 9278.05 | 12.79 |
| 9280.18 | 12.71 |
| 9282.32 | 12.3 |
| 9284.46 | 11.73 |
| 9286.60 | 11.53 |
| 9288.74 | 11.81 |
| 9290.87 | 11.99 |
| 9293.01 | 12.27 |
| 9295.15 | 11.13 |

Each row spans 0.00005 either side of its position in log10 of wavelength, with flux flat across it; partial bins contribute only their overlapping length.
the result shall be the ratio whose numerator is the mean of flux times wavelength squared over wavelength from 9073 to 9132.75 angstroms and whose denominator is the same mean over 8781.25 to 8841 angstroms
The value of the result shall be 1.19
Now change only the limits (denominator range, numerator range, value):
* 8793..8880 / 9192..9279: 1.21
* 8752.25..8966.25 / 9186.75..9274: 1.17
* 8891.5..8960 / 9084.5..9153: 1.10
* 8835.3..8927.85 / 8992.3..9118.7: 1.11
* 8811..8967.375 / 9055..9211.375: 1.13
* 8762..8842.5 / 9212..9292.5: 1.22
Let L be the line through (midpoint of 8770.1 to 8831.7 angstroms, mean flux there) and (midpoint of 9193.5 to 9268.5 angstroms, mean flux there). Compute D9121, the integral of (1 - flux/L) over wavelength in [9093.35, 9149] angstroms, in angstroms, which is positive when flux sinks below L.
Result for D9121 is -1.6 angstroms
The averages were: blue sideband 11.1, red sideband 12.3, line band 12.3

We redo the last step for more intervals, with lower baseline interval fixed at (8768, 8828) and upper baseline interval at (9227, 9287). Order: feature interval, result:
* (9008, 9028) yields -0.5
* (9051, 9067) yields -0.2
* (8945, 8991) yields -1.5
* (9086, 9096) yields -0.1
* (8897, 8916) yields 0.2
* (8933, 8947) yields -0.6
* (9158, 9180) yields -0.4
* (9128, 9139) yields -0.1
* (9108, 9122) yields -0.4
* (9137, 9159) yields -0.6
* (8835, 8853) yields 0.0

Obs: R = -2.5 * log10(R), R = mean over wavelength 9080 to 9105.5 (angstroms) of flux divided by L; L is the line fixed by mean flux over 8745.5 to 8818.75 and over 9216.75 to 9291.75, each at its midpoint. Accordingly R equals -0.04 mag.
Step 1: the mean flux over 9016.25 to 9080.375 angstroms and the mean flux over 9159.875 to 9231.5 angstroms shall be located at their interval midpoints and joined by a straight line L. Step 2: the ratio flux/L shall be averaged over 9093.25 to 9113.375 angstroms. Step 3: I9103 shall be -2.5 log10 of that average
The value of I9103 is -0.03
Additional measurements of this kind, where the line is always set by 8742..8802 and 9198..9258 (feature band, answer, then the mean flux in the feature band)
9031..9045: 0.02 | 11.7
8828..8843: 0.02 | 11.1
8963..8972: -0.06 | 12.3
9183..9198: 0.01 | 12.1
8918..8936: -0.01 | 11.6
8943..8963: -0.02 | 11.9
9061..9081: -0.01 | 12.1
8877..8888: 0.04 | 11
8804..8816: 0.06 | 10.7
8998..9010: 0.00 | 11.8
